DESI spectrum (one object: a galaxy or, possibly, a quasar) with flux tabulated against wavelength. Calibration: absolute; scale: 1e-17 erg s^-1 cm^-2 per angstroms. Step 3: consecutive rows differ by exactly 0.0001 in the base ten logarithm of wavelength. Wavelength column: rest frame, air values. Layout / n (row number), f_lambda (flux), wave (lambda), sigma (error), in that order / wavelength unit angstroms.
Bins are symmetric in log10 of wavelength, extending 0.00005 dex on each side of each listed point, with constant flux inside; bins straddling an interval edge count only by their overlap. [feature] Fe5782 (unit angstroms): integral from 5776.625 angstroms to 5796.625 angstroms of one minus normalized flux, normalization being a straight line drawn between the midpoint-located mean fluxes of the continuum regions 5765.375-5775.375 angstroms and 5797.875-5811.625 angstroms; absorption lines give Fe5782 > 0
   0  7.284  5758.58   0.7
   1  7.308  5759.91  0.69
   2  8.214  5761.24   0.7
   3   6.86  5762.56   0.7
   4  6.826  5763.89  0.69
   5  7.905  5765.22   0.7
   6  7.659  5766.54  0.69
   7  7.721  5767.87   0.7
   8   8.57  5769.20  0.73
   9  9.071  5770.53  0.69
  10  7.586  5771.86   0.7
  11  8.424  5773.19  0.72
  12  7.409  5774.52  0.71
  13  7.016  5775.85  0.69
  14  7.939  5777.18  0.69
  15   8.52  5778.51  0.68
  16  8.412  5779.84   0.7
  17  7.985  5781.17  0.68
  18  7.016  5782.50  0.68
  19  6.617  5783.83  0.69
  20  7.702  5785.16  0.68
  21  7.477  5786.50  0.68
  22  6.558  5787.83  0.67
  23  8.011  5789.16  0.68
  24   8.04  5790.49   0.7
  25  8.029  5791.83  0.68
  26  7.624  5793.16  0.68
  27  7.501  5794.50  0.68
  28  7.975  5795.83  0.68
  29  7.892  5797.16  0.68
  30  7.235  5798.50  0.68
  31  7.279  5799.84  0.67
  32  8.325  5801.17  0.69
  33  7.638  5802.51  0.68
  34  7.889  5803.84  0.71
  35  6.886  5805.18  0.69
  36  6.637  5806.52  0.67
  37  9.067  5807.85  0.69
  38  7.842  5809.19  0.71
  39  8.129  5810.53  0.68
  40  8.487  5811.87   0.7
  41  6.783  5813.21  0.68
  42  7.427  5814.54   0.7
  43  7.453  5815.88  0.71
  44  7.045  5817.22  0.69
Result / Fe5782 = 0.5 angstroms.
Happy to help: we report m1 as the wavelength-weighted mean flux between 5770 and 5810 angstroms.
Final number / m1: 7.72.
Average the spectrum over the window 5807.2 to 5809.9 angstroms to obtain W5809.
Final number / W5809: 8.43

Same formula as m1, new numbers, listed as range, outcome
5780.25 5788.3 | 7.28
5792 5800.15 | 7.62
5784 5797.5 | 7.64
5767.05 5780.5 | 8.06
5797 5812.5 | 7.77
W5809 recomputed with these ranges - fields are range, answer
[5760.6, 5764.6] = 7.3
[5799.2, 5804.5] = 7.8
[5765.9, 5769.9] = 7.98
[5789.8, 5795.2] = 7.8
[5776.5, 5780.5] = 8.29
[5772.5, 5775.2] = 7.9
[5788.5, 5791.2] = 8.02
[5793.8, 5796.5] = 7.75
